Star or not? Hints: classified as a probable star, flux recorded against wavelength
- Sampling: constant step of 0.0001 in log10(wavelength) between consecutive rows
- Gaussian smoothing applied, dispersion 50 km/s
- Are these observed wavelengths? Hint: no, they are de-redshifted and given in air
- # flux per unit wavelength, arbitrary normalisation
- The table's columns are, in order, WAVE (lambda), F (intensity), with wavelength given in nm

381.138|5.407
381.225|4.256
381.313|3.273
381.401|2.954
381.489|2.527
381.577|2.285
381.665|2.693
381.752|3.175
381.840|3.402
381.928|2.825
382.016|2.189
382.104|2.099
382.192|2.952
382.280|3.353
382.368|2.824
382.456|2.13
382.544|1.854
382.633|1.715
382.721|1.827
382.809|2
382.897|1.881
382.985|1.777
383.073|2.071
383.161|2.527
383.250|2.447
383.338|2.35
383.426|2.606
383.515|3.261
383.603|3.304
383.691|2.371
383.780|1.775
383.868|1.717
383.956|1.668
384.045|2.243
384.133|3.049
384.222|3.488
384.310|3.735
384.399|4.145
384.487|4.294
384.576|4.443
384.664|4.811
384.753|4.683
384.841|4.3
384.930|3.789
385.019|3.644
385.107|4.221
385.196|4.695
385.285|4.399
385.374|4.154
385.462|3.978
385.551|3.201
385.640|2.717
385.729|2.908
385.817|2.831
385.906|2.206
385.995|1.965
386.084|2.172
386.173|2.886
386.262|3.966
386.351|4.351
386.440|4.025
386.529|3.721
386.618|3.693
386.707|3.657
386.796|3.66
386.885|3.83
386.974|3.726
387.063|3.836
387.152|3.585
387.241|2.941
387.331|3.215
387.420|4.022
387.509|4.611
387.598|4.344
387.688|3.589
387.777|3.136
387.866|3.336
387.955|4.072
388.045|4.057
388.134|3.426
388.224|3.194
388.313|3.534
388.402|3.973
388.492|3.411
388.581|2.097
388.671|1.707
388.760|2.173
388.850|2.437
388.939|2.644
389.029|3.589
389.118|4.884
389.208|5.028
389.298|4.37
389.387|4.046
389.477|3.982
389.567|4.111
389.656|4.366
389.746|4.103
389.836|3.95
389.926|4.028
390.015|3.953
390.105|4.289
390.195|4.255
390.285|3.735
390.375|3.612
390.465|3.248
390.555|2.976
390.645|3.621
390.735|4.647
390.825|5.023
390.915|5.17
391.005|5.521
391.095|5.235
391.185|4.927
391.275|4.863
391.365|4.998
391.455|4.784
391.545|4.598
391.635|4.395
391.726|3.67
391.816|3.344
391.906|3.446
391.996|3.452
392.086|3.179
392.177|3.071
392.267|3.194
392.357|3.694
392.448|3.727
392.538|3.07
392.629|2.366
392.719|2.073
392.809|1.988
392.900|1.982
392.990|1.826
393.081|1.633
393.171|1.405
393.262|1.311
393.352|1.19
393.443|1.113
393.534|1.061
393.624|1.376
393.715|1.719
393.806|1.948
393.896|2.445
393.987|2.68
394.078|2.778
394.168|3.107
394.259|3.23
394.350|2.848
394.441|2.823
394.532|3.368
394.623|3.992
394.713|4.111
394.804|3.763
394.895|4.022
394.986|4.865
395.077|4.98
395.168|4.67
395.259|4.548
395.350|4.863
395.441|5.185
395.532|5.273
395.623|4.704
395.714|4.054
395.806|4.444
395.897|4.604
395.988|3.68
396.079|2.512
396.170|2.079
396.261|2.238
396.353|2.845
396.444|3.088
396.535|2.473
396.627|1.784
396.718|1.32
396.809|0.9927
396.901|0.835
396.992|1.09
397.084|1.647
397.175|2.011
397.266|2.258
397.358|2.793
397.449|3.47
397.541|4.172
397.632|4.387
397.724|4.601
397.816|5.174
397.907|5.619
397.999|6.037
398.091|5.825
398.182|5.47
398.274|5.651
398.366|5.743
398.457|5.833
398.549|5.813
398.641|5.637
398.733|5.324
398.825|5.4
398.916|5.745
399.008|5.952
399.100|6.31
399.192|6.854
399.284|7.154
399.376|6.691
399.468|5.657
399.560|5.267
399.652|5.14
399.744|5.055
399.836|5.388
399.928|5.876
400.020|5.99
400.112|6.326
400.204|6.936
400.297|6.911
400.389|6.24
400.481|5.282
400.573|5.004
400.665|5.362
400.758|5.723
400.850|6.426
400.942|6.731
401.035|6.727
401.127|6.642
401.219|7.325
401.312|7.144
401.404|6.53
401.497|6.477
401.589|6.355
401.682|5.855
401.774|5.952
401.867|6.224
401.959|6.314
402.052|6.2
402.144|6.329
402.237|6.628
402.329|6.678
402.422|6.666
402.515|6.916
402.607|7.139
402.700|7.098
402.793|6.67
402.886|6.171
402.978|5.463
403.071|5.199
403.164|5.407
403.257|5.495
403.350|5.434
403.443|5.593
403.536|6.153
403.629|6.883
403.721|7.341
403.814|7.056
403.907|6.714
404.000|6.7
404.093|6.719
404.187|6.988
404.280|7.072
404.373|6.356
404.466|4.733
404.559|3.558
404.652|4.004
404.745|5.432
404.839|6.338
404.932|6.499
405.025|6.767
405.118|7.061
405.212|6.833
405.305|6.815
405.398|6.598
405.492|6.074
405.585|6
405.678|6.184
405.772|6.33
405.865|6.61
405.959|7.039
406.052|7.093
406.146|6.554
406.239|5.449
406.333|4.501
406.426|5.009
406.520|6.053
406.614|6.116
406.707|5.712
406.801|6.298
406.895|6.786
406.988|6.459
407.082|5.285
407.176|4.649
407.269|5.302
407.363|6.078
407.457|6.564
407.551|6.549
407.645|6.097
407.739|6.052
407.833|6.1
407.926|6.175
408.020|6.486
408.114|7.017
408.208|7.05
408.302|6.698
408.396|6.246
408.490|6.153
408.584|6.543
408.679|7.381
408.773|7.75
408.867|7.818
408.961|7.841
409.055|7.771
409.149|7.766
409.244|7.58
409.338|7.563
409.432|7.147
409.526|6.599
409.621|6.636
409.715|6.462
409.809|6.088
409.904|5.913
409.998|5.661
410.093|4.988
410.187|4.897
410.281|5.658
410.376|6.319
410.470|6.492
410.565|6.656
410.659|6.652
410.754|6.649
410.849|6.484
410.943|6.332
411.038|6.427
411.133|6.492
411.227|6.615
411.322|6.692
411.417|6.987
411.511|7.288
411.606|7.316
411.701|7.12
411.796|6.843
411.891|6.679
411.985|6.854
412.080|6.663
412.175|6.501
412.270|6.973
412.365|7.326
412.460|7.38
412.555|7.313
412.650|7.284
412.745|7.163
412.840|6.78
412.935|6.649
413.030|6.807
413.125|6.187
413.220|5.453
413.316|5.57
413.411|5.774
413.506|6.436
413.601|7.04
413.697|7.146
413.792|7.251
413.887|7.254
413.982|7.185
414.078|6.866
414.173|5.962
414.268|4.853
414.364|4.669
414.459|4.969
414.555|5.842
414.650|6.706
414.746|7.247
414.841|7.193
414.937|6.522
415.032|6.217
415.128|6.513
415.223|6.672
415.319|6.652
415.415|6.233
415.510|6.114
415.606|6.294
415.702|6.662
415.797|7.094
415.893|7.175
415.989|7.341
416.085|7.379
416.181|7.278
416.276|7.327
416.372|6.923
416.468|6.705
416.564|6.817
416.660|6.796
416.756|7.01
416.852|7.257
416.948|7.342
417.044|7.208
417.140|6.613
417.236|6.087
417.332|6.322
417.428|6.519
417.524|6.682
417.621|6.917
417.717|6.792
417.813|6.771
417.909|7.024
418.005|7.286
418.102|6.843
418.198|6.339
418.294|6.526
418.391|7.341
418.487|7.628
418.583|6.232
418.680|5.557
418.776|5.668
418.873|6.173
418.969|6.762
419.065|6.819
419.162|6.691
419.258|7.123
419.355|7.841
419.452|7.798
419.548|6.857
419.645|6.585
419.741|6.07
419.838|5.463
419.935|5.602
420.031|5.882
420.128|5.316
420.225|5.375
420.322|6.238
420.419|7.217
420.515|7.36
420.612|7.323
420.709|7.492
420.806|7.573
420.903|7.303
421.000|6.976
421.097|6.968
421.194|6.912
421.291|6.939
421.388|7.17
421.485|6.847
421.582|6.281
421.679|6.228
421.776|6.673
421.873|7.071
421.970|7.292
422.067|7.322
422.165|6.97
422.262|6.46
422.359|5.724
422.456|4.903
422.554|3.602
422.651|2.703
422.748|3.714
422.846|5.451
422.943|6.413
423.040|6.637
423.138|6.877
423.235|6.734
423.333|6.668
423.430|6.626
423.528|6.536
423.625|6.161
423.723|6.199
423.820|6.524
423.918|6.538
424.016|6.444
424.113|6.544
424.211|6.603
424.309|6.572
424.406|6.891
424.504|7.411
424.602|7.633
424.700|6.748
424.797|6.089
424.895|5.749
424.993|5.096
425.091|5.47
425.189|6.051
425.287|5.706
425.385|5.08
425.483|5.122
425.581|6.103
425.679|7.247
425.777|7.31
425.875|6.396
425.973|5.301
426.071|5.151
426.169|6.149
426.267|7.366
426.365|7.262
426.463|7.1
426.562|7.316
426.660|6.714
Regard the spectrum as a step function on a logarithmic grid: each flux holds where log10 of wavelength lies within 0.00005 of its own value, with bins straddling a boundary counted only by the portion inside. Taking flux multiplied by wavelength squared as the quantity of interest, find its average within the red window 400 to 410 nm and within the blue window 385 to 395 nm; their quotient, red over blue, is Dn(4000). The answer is 2.00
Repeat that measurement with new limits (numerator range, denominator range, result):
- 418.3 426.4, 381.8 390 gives 2.32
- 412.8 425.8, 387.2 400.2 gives 1.92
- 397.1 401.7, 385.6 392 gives 1.58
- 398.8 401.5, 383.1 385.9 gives 2.00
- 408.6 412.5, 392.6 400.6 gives 1.83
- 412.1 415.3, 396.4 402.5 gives 1.33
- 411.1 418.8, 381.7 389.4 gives 2.40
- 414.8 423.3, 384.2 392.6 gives 2.02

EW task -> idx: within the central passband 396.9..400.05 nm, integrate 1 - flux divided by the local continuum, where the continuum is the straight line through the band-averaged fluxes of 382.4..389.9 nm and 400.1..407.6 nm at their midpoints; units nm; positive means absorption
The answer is 0.23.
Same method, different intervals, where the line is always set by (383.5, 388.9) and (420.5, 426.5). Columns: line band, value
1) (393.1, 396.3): 0.69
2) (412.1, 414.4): -0.42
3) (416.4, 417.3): -0.16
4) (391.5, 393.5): 0.61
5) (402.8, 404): -0.34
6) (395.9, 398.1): 0.65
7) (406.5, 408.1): -0.31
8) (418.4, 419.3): -0.08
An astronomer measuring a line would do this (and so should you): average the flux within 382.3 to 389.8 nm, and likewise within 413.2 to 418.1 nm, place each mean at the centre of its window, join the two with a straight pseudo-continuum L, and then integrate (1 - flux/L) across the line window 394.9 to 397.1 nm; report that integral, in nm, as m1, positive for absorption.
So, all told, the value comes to 0.54 nm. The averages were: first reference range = 3.31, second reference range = 6.63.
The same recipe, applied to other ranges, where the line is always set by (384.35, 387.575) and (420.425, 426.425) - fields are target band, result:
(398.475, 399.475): -0.31 nm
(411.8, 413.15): -0.32 nm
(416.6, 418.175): -0.23 nm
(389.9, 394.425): 0.98 nm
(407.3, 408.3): -0.22 nm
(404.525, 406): -0.31 nm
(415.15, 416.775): -0.28 nm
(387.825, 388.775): 0.16 nm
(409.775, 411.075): -0.15 nm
